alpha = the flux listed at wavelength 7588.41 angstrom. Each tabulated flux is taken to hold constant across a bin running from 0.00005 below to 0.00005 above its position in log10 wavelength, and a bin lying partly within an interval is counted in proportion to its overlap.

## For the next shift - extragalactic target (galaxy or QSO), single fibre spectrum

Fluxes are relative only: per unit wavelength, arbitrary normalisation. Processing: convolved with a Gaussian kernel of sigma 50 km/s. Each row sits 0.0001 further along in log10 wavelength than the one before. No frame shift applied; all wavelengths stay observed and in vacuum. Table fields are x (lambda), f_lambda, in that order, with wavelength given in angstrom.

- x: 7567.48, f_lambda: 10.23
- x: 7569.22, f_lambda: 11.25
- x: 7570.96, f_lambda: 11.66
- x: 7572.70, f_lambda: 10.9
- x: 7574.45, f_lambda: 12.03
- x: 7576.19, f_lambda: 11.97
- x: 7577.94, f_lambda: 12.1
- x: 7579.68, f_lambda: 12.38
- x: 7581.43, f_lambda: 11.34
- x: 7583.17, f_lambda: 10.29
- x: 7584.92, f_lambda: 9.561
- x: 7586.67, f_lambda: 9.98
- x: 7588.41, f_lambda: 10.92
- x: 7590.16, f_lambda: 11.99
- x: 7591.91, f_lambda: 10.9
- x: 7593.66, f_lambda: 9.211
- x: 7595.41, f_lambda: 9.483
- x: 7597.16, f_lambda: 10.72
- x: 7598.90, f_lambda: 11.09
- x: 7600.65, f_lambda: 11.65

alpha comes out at 10.92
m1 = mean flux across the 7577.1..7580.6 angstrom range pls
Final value 12.2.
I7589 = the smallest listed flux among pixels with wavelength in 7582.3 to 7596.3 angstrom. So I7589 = 9.211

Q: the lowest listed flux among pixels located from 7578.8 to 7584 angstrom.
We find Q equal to 10.29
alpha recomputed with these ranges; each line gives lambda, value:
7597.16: 10.72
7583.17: 10.29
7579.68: 12.38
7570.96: 11.66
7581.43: 11.34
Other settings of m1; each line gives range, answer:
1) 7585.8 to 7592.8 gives 10.9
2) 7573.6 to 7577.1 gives 12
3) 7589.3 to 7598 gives 10.4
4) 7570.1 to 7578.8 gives 11.7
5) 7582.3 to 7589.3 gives 10.2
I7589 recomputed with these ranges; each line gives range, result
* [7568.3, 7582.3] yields 10.9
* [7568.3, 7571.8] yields 11.25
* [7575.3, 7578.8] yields 11.97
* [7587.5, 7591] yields 10.92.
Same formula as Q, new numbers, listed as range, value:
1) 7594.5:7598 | 9.483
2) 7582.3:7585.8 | 9.561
